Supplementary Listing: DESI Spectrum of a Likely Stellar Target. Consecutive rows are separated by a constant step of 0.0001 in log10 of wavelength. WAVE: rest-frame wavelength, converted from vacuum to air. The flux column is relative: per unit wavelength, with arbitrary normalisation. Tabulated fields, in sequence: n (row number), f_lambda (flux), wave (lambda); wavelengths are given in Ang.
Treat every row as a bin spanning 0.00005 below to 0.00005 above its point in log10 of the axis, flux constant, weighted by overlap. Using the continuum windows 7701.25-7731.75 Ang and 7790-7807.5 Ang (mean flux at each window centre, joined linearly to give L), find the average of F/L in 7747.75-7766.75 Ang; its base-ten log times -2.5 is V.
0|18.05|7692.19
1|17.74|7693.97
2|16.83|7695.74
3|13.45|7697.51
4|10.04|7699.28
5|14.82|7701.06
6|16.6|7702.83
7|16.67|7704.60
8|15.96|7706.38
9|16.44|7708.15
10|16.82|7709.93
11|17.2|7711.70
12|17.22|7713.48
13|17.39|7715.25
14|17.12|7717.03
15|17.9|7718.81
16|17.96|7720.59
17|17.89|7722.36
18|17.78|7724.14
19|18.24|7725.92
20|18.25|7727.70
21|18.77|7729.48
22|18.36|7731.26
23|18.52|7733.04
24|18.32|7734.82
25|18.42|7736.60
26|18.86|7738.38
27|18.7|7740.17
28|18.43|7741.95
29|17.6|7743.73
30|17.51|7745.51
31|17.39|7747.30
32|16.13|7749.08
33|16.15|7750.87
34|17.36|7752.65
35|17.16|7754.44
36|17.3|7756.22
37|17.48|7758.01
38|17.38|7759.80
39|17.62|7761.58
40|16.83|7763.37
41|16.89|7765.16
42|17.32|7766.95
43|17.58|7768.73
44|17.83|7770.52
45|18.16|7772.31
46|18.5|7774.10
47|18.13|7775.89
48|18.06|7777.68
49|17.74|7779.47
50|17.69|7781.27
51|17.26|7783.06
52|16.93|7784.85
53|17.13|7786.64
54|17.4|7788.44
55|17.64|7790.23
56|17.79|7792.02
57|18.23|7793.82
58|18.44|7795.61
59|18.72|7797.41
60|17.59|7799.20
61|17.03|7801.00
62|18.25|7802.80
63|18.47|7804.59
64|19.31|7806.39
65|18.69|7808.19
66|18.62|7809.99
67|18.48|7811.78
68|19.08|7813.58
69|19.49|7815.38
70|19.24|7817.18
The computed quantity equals 0.05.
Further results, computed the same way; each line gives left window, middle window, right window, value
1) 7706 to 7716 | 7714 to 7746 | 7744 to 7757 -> -0.07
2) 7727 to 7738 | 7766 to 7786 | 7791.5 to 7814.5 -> 0.04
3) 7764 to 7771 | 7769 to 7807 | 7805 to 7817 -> 0.01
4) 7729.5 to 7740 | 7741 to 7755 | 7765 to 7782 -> 0.07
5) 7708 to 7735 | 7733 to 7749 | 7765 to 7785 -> -0.02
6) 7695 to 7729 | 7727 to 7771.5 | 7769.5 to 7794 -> -0.03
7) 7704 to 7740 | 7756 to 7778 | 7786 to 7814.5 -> 0.02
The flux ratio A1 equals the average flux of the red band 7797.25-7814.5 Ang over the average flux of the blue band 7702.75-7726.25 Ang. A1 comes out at 1.07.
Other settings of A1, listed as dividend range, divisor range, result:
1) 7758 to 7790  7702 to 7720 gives 1.04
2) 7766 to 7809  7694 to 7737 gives 1.06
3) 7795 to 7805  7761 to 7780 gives 1.02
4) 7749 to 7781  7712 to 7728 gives 0.99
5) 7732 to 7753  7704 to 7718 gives 1.06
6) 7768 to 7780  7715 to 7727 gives 1.01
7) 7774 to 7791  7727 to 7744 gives 0.95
